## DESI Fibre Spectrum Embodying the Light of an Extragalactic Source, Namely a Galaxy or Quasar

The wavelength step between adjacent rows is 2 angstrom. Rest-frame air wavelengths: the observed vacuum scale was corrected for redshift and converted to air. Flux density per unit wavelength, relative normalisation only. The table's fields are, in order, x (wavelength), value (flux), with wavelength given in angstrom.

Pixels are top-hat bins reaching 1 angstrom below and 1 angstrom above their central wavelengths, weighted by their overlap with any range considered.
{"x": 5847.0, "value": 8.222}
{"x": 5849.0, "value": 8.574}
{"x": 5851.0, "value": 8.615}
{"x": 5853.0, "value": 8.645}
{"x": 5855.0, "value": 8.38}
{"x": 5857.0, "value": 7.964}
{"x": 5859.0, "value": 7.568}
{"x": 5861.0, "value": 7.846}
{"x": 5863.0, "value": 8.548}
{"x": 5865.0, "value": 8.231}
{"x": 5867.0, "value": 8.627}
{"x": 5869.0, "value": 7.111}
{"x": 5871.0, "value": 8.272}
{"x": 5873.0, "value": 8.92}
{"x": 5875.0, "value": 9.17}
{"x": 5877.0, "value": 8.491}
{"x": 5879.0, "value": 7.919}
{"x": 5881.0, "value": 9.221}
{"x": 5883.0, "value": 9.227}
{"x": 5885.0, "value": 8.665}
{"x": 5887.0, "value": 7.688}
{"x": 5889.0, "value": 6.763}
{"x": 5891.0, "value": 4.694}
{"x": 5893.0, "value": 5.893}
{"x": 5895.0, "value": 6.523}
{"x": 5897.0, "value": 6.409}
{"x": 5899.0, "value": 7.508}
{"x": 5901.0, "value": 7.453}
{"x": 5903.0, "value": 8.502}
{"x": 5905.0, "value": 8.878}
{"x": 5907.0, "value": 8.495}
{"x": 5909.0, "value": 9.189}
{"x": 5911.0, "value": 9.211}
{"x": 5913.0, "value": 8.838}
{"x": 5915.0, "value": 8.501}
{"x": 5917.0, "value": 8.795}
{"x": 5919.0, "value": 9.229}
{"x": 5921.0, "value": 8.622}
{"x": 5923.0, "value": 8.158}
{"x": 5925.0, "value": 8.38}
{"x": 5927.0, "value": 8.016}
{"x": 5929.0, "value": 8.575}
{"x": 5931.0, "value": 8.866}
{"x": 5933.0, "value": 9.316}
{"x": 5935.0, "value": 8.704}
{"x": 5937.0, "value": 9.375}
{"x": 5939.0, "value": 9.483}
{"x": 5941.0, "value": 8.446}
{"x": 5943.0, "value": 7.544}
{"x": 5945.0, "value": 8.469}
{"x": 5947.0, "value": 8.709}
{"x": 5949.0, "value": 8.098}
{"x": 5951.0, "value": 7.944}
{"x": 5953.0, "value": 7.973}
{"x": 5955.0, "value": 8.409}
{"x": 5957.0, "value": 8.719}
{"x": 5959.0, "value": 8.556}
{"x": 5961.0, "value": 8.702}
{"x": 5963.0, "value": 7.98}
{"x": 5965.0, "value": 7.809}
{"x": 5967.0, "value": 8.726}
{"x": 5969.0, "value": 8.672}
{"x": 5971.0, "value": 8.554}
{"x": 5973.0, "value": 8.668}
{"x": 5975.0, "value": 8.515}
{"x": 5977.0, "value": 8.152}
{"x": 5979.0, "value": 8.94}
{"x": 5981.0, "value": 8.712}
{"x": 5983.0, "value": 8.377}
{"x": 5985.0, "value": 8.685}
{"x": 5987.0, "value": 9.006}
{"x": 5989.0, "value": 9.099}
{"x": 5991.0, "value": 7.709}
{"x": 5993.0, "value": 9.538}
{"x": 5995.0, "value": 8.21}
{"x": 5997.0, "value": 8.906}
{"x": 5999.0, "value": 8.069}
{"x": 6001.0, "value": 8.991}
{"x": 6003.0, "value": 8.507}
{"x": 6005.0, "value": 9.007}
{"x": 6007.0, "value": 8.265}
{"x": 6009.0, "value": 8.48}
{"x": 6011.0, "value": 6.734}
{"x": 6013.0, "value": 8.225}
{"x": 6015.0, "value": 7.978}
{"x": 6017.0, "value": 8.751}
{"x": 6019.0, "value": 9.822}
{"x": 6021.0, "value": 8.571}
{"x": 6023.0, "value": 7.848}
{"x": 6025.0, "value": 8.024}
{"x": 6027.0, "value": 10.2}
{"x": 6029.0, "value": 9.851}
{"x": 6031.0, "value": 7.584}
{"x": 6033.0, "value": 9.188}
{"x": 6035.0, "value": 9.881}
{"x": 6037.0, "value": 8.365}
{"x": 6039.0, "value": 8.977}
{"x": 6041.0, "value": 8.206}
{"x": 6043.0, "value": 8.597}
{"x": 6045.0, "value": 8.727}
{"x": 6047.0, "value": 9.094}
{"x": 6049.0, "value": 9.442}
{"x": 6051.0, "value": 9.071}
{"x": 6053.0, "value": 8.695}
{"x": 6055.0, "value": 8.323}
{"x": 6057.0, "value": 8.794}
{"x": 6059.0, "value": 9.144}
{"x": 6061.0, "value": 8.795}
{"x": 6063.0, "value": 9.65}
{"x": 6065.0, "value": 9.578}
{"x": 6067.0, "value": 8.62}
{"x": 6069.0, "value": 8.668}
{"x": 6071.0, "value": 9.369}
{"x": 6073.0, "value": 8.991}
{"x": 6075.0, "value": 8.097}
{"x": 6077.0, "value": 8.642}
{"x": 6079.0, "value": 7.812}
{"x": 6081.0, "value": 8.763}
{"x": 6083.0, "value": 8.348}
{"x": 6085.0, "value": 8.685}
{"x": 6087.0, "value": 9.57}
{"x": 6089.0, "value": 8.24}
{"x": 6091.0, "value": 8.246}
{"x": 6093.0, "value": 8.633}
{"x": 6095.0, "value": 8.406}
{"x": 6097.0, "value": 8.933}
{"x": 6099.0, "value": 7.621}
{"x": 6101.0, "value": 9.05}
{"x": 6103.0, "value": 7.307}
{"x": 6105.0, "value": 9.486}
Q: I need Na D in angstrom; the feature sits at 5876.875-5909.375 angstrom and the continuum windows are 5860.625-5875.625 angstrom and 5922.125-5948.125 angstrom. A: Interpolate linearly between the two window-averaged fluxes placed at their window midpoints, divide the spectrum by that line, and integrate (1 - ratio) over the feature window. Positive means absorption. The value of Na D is 2.9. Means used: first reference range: 8.34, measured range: 7.69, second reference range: 8.62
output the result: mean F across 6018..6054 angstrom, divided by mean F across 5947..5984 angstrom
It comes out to 1.1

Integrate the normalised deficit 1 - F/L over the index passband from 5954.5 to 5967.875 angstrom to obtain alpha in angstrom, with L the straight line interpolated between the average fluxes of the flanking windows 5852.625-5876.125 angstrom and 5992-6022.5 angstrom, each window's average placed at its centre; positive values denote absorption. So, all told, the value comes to 0.0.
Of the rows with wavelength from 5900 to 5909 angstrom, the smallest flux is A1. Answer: 7.453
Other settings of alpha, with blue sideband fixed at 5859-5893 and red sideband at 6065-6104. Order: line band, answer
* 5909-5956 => -2.6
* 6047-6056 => -0.5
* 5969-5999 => -1.2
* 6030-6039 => -0.4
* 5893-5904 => 1.2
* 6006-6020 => 0.1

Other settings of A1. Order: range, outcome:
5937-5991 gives 7.544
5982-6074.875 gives 6.734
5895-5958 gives 6.409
